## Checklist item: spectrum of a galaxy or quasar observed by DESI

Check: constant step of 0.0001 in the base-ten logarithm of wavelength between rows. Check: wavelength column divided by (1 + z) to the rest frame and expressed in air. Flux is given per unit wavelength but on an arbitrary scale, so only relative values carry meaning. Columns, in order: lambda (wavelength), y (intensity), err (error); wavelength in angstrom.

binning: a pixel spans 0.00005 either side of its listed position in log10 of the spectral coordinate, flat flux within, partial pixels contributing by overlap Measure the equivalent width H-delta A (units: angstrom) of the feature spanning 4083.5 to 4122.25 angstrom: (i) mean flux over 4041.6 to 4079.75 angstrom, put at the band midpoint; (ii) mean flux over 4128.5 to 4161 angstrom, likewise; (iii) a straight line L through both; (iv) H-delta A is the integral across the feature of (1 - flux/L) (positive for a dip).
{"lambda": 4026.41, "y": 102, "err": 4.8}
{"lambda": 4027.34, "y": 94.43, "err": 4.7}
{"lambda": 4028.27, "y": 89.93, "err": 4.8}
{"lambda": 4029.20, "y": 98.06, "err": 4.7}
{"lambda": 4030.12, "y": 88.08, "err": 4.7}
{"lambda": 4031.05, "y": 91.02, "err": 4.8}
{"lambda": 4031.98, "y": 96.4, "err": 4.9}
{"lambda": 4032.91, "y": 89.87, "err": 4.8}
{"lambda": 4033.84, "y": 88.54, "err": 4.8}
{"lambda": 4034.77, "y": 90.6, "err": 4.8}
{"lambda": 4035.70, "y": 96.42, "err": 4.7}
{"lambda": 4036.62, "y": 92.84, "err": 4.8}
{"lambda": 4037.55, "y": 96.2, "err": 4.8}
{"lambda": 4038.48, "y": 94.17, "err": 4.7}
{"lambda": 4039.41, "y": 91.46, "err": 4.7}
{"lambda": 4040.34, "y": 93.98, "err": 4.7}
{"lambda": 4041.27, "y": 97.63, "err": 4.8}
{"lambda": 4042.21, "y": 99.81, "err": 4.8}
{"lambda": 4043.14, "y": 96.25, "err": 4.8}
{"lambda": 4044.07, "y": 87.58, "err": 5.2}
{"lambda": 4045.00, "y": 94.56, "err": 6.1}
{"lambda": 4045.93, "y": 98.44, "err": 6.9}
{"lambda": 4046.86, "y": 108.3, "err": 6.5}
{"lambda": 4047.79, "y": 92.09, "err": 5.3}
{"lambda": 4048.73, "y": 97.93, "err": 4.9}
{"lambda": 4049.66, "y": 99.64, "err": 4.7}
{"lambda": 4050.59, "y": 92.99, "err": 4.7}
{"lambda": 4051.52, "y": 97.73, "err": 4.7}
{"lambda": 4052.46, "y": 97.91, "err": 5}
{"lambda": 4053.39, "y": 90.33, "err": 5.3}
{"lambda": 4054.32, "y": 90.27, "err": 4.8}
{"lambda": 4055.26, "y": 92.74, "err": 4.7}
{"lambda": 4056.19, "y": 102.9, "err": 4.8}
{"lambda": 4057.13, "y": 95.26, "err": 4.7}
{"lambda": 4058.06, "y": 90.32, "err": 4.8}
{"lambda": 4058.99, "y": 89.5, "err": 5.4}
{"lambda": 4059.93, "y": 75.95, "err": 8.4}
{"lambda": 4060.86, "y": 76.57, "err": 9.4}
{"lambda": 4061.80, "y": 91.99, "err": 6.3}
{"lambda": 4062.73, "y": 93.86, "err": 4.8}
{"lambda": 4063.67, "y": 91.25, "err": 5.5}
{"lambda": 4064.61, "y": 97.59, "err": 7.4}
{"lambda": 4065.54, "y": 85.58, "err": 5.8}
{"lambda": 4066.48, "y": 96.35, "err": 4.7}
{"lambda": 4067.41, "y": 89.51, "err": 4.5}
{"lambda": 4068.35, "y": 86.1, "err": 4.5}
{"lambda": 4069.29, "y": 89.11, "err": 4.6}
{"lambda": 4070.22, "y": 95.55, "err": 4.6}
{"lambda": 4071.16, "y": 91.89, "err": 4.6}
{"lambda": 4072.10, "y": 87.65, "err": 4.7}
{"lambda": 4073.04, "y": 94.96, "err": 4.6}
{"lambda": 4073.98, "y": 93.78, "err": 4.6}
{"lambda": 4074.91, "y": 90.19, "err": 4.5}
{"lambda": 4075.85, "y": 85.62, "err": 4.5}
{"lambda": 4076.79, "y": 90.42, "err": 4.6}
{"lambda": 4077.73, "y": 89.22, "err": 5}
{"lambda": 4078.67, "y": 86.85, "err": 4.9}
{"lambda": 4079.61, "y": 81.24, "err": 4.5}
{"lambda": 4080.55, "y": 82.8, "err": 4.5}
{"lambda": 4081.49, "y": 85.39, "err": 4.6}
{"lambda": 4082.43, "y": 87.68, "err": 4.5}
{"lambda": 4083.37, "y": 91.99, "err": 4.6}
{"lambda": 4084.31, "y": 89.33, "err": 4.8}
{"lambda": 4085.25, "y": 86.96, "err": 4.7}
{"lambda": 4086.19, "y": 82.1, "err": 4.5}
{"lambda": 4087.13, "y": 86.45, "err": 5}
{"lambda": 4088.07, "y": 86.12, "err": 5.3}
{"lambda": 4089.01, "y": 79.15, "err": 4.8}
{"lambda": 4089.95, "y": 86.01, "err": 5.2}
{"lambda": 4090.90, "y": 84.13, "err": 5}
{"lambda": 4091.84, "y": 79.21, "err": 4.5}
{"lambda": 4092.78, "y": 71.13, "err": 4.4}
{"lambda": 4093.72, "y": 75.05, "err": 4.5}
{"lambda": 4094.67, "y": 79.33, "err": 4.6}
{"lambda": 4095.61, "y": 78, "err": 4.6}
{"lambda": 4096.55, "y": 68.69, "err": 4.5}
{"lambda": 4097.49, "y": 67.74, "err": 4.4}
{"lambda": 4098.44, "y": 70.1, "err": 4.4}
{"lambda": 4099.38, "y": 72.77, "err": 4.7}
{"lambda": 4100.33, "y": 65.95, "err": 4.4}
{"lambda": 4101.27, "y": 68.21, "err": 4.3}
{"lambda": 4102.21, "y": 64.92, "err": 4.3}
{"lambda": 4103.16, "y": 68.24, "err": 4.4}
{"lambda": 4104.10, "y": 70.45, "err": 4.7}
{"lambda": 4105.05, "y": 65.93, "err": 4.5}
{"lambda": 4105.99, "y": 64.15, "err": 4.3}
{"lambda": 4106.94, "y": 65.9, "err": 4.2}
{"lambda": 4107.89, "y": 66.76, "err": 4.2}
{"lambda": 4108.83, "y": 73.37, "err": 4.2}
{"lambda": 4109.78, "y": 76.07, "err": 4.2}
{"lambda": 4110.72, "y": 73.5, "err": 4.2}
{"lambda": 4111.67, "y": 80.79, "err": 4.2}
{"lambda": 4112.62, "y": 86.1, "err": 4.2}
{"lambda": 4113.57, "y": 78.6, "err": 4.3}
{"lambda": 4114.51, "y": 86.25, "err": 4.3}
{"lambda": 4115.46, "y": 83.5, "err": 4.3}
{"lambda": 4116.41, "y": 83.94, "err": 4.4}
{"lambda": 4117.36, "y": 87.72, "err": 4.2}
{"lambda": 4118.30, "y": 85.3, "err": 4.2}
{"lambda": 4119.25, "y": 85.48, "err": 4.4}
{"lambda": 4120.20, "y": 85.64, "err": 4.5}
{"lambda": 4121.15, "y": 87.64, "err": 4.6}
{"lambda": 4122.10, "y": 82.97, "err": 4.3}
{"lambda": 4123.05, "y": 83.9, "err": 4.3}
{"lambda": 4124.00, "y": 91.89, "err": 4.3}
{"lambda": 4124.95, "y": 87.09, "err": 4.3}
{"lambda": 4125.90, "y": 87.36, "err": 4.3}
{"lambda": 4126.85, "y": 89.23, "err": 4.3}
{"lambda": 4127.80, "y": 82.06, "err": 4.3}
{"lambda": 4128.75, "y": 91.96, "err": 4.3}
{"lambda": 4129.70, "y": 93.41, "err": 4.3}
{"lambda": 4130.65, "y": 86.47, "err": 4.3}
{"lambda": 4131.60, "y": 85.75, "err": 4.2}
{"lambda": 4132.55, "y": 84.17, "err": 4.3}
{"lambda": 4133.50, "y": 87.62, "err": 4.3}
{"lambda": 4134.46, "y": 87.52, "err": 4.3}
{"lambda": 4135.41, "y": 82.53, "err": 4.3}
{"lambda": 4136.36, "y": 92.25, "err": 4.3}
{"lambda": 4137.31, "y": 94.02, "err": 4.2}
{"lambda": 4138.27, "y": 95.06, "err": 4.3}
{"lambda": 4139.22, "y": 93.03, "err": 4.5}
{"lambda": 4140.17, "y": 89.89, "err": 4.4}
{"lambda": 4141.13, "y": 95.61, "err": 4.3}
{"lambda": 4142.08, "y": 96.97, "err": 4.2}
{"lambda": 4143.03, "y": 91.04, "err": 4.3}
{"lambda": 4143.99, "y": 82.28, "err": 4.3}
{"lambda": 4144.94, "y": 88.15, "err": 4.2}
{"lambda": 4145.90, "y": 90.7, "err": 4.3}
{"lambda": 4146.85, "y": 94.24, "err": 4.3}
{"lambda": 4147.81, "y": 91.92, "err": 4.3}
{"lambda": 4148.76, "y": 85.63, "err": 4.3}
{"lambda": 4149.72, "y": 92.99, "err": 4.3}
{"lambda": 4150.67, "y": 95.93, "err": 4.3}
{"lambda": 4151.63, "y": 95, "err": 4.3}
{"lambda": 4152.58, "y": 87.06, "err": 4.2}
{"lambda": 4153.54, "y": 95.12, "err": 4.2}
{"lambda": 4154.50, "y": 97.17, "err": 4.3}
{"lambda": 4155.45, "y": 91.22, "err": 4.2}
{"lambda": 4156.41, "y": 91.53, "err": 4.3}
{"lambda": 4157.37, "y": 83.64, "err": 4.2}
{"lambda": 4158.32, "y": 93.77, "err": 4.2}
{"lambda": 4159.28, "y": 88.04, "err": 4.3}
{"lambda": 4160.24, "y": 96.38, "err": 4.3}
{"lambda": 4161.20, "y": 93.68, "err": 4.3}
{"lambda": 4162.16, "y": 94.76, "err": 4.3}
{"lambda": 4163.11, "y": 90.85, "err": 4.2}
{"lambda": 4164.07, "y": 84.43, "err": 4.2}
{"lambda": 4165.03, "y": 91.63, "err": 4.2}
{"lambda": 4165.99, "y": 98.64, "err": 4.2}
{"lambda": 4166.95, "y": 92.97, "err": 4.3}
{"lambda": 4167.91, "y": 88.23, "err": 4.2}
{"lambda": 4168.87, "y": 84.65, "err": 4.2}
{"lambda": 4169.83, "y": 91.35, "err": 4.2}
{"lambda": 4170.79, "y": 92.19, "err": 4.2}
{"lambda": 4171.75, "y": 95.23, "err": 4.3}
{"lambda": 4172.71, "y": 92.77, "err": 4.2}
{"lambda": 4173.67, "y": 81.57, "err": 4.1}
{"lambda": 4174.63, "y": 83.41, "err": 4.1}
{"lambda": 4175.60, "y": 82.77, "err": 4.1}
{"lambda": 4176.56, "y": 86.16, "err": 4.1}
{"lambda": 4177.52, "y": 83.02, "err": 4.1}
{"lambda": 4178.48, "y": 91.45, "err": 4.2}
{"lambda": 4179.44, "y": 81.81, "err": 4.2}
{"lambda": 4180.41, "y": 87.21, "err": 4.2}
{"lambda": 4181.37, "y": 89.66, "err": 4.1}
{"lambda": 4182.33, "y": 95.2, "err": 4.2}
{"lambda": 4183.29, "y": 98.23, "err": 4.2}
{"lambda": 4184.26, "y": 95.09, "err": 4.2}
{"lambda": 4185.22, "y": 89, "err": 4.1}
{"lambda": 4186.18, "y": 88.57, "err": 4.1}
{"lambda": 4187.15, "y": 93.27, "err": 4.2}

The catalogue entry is 5.9 angstrom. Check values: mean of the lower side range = 92.2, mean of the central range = 77.6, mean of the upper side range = 90.8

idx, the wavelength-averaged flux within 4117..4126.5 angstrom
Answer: 86.5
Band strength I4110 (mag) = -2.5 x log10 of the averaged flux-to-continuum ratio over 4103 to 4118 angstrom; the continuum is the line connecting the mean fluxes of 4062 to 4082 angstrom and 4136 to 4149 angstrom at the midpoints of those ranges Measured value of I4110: 0.193 mag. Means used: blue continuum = 89.8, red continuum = 91.6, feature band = 76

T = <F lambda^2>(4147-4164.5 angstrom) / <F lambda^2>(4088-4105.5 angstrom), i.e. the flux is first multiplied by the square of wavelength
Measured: 1.28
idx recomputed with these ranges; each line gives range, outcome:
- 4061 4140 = 83.5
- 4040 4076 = 92.9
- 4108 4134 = 84.5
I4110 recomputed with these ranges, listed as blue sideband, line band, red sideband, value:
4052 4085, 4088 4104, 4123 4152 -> 0.21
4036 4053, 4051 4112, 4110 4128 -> 0.09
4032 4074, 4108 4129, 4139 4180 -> 0.09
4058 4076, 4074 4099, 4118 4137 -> 0.08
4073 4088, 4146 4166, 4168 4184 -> -0.04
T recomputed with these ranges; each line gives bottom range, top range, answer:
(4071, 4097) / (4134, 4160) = 1.11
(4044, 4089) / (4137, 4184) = 1.05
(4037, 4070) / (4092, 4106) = 0.77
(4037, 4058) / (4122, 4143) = 0.97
